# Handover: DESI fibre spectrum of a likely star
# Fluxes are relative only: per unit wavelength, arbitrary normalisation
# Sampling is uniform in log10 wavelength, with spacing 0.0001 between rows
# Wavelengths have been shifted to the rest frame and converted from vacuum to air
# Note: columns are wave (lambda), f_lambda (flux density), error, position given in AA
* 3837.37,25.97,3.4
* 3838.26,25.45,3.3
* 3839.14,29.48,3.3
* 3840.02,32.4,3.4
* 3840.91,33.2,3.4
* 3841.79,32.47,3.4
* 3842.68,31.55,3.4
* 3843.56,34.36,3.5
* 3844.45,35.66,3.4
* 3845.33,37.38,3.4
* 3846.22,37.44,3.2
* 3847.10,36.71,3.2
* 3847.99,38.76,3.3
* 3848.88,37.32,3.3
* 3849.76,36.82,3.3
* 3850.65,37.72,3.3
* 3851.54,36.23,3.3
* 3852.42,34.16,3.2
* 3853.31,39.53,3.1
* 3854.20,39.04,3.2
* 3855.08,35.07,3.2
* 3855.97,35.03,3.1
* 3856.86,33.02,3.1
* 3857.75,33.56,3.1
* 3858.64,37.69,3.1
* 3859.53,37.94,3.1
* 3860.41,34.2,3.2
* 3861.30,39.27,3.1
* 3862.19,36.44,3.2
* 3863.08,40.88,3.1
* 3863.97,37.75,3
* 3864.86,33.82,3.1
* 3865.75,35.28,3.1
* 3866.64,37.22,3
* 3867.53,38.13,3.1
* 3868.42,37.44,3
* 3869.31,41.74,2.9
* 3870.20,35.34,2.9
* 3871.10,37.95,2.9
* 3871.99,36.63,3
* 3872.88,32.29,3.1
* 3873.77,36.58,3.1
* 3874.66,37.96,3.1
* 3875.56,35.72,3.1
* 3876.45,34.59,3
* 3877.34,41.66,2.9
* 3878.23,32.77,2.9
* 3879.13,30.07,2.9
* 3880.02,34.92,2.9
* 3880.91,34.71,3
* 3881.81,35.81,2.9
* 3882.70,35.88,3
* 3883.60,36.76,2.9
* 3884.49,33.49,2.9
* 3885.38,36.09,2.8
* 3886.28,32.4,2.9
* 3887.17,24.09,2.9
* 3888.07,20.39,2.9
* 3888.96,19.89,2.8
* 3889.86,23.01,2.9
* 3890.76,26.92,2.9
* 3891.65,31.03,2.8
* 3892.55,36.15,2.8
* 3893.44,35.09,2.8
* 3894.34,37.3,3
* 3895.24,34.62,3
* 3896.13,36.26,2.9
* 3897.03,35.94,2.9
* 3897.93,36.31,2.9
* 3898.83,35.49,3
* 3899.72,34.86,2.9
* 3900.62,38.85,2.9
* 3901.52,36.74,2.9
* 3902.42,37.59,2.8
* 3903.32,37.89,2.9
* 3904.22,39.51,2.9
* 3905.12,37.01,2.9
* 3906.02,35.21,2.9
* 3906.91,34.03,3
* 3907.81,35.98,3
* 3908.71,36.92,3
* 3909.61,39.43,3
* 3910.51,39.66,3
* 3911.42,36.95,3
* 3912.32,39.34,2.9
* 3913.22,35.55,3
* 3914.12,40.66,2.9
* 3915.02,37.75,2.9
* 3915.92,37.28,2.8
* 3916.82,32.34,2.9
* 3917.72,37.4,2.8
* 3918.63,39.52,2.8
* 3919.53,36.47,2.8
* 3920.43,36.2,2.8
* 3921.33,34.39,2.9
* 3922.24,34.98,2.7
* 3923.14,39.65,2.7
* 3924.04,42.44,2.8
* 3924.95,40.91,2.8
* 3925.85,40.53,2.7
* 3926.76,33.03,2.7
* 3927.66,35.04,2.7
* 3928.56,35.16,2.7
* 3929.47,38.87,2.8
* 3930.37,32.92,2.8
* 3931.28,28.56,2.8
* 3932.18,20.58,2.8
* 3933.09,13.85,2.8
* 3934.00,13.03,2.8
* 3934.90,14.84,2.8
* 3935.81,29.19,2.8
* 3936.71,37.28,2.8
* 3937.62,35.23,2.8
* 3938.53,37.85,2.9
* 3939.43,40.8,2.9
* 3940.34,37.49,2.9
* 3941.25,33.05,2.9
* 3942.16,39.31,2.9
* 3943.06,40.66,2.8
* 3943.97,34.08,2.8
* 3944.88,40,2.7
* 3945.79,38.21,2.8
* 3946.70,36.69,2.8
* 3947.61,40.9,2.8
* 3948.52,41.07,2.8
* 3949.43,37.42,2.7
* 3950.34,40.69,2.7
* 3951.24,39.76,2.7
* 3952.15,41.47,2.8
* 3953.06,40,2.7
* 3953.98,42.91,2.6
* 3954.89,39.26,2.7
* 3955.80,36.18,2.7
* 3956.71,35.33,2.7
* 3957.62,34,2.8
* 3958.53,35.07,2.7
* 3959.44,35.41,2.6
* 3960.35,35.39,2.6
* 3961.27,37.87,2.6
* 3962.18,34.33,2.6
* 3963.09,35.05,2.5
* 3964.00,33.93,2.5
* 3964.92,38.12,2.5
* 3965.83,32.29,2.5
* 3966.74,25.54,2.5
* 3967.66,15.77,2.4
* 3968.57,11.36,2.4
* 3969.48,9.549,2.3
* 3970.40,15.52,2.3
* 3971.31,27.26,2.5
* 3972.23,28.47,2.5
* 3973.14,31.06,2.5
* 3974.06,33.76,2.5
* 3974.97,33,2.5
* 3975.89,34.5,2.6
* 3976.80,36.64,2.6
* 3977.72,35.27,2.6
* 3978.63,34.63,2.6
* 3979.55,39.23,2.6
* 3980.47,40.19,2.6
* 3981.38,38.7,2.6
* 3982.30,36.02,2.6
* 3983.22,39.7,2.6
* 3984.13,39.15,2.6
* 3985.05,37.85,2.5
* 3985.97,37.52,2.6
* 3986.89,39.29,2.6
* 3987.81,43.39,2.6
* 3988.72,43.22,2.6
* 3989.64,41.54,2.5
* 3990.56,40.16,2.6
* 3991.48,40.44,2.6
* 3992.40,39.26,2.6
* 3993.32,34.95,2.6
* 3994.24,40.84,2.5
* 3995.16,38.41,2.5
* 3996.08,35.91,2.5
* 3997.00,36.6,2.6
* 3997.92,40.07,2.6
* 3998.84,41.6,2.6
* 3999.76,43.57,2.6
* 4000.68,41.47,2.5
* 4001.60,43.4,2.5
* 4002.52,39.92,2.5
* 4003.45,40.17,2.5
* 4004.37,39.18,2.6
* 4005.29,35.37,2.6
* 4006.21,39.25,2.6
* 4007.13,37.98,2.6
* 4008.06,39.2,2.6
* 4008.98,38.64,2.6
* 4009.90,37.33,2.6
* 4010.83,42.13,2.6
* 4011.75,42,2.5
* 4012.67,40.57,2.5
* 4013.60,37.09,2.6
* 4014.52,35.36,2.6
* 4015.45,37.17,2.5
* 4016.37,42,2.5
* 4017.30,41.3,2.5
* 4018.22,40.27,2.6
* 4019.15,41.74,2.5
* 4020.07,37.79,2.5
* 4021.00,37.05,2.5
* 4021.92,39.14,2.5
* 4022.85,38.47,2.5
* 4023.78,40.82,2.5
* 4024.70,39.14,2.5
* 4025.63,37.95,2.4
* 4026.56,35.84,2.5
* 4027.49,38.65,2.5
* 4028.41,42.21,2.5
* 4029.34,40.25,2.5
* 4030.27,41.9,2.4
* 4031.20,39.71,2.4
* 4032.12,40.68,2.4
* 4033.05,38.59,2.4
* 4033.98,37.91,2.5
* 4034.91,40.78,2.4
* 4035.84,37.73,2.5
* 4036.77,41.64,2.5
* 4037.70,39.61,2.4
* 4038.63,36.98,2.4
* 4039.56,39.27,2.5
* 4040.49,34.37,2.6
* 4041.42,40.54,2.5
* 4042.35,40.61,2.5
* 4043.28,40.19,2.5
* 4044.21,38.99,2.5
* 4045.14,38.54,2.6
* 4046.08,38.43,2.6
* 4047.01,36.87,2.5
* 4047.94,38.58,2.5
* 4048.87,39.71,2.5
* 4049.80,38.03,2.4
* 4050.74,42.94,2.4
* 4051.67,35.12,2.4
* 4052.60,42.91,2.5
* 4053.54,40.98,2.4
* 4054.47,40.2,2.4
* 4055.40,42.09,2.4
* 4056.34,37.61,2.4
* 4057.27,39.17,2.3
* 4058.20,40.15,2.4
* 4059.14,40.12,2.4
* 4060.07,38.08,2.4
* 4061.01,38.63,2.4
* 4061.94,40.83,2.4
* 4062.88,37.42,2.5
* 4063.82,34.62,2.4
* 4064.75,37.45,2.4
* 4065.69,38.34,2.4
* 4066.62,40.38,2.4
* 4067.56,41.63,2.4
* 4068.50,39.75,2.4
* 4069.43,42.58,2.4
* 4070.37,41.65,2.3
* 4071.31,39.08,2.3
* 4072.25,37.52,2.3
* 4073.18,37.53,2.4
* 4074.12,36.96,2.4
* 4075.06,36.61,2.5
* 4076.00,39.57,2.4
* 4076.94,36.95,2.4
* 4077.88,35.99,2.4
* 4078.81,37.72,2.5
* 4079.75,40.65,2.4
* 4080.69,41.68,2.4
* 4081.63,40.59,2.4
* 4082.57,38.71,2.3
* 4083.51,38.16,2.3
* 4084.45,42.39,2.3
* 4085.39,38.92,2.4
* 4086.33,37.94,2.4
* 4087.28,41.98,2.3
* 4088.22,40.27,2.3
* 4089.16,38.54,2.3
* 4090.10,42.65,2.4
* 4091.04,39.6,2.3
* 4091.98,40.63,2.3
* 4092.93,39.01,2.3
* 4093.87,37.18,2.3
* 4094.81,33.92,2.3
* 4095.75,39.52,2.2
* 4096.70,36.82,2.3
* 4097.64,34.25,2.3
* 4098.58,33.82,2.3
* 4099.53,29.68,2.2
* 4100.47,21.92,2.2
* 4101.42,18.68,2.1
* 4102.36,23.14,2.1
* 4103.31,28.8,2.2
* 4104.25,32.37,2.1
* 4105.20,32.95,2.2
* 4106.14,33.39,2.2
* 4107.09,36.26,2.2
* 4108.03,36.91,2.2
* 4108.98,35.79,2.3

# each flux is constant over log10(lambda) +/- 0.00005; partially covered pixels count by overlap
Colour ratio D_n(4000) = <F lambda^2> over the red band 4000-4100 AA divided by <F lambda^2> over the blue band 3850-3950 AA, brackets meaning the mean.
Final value 1.20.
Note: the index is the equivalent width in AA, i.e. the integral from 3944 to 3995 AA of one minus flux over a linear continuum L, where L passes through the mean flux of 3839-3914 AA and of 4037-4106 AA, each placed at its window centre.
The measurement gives 1.5 AA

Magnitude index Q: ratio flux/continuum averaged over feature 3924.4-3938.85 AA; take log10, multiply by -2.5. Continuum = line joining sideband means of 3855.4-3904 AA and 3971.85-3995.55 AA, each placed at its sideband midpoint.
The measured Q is 0.19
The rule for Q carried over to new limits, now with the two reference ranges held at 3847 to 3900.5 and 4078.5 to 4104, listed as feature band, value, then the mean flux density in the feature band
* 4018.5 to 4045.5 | -0.098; 39.2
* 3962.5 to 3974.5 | 0.336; 26.1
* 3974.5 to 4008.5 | -0.095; 38.9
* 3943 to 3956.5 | -0.109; 39.2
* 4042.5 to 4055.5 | -0.103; 39.5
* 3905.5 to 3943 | 0.018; 34.7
